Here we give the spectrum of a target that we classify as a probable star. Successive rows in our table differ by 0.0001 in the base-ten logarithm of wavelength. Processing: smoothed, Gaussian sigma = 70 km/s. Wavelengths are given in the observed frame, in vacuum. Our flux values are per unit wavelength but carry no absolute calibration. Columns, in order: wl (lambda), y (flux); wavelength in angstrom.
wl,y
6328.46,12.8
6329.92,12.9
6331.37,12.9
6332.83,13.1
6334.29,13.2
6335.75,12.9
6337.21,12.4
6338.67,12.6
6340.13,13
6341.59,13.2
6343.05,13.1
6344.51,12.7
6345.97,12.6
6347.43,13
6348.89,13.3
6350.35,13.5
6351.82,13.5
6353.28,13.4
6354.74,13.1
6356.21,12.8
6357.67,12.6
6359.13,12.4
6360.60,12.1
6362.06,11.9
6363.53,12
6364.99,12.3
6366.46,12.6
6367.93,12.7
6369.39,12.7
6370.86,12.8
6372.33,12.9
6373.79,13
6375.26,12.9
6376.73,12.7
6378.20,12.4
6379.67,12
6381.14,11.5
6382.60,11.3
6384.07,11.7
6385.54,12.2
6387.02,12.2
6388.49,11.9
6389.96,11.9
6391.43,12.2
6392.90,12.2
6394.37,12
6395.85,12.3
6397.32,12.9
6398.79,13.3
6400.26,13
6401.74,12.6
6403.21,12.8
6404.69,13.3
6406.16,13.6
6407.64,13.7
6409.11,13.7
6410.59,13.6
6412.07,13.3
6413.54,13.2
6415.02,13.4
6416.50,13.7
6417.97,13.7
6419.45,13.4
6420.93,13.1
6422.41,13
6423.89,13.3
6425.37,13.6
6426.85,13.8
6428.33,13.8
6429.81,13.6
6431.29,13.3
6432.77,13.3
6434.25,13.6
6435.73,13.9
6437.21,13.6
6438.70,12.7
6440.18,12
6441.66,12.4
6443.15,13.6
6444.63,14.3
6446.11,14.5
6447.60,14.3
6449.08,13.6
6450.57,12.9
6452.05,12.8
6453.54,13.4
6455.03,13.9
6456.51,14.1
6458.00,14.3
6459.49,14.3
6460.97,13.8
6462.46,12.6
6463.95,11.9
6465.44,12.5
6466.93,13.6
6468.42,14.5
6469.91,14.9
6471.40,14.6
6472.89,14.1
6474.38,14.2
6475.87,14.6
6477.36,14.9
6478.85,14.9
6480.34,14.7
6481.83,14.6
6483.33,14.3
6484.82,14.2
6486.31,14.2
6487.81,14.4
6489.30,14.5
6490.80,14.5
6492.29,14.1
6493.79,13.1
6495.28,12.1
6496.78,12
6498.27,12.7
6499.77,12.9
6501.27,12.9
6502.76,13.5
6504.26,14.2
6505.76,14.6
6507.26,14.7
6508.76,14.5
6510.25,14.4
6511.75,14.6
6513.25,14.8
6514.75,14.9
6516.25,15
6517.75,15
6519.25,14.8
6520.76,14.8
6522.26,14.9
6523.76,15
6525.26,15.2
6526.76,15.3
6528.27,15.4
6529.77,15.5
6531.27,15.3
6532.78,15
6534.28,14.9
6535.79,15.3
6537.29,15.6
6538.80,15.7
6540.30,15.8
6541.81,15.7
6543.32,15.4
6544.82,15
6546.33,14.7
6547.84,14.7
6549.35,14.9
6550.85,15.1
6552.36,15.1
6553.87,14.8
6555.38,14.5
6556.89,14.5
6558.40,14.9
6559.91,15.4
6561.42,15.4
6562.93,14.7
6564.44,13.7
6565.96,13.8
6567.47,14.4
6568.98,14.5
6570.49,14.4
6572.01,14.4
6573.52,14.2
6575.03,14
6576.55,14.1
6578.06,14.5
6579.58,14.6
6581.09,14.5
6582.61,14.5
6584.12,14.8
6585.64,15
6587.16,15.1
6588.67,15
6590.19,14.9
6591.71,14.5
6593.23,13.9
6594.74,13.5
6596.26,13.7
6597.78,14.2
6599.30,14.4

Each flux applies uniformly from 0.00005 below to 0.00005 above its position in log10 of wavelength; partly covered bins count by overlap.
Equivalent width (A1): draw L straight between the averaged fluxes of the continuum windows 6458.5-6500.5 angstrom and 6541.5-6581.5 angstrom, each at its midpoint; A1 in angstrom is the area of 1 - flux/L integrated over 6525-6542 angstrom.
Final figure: -1.2 angstrom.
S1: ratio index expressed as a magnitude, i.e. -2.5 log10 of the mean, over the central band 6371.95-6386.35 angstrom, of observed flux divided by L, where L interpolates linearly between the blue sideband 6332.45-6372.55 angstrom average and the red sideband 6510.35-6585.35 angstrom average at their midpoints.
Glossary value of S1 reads 0.071 mag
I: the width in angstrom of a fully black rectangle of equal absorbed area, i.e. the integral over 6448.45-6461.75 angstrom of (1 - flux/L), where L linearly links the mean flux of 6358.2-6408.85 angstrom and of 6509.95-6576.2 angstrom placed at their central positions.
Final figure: -0.1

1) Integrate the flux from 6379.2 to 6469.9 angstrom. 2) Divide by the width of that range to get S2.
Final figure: 13.1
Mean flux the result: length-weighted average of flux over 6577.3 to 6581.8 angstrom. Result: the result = 14.5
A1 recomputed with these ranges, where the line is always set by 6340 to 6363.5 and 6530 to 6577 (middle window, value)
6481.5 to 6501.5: 0.9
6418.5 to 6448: 0.5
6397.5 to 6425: 0.3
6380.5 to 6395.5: 1.5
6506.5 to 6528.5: -0.6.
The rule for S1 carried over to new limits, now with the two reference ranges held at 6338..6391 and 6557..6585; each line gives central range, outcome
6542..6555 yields -0.05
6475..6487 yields -0.07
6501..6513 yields -0.03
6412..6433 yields -0.03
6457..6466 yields 0.02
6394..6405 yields 0.01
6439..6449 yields -0.02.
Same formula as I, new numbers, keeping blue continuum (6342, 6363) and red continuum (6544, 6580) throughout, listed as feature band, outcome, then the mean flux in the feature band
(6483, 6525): -0.1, 14.1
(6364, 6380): 0.5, 12.6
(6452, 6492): -0.6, 14.1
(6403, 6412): -0.1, 13.5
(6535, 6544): -0.7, 15.6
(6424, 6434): 0.0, 13.6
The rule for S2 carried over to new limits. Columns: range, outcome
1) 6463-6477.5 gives 13.9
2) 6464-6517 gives 14.1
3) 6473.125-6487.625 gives 14.5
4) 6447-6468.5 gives 13.5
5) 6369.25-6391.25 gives 12.3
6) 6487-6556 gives 14.6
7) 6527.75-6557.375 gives 15.2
